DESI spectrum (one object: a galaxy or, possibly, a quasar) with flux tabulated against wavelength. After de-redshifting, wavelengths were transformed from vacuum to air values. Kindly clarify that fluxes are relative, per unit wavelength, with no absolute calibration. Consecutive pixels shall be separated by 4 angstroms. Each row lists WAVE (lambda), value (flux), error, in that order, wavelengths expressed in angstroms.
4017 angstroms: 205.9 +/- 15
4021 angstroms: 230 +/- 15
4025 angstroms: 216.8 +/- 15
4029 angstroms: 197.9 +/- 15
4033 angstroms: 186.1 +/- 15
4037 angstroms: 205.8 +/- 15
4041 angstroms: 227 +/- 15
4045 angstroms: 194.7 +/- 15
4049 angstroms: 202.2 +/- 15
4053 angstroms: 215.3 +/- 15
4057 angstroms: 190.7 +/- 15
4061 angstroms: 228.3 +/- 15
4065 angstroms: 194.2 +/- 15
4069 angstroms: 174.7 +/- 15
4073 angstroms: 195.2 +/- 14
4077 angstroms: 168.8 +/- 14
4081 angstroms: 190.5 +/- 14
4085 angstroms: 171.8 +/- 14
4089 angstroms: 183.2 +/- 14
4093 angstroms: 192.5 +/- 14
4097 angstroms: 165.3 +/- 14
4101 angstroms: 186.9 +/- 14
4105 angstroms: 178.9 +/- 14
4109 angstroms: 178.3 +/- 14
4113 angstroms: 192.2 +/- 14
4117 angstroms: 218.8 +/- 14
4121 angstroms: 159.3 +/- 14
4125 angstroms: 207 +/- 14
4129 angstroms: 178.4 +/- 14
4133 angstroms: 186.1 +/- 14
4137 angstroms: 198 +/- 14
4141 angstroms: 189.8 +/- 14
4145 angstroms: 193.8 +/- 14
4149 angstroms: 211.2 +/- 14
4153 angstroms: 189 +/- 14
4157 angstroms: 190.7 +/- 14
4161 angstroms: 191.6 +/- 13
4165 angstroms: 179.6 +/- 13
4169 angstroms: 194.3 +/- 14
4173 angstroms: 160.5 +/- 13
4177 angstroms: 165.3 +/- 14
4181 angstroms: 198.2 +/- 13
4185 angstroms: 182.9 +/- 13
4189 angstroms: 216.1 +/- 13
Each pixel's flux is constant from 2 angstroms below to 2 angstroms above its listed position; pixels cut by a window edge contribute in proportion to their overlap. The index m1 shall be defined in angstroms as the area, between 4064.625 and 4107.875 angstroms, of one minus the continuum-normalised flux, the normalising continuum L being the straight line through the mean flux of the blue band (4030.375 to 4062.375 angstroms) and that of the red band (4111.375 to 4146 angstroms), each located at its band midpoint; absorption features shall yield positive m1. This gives 3.8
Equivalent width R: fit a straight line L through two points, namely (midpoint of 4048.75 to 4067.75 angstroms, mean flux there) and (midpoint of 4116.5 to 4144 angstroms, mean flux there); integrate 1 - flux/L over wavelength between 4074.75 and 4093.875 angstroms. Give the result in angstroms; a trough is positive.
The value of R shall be 1.8 angstroms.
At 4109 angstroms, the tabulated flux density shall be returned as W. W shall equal 178.3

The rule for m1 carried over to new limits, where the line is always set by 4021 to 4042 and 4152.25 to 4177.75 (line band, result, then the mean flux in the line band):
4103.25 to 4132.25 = 0.5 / 188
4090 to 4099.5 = 0.8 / 180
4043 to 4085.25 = 1.6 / 194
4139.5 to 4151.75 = -0.8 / 198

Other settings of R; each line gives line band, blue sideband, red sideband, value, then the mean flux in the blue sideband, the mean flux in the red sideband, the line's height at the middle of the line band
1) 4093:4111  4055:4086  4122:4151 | 1.19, 190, 194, 192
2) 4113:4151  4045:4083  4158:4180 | -1.70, 196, 180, 185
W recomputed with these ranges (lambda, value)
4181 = 198.2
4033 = 186.1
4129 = 178.4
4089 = 183.2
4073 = 195.2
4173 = 160.5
